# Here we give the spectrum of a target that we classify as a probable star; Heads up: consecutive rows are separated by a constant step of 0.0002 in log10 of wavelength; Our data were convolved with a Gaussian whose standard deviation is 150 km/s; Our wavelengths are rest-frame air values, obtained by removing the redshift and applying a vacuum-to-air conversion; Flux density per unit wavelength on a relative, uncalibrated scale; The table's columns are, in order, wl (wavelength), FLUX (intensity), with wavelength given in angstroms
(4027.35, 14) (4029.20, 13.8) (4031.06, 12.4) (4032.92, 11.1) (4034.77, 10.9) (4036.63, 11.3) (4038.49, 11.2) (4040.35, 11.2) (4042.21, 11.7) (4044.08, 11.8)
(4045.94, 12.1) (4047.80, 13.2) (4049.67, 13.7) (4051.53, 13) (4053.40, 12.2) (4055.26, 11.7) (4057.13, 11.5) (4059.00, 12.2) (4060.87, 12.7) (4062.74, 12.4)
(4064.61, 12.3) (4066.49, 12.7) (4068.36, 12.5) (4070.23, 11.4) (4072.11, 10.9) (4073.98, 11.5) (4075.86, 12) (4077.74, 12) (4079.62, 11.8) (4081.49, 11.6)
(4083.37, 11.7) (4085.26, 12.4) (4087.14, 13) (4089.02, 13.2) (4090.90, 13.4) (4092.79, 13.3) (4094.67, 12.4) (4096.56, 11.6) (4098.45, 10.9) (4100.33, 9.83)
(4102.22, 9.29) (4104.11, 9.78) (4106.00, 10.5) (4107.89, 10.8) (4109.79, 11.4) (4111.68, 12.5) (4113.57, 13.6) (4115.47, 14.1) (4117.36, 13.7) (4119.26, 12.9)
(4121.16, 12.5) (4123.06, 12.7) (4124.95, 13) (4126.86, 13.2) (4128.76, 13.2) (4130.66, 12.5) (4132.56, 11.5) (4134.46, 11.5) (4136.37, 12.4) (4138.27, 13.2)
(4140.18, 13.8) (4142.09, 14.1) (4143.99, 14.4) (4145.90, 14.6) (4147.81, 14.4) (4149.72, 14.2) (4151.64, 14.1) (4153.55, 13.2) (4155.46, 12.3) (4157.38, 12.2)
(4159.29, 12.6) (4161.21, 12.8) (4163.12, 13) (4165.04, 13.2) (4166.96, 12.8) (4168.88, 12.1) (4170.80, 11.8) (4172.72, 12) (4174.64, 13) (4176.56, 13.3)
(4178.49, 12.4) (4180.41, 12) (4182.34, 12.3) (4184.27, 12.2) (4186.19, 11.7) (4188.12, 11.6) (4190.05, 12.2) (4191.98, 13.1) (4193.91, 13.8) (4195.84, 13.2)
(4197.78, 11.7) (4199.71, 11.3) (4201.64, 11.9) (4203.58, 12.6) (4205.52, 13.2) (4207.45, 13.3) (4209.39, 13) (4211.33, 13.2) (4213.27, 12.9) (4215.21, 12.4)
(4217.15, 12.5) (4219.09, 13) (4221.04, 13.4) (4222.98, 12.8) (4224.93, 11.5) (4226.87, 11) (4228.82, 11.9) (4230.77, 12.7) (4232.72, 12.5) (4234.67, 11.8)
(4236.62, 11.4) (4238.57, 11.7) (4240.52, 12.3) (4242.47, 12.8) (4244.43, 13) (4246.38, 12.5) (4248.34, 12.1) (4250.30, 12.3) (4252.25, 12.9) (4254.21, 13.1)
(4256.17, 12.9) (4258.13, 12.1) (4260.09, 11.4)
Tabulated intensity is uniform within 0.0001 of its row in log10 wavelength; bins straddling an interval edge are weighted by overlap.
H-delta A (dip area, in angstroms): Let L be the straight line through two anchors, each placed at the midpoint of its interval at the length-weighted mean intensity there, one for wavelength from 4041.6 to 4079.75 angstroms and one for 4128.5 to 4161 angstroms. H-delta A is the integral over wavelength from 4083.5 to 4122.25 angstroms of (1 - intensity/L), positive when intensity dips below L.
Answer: 1.9 angstroms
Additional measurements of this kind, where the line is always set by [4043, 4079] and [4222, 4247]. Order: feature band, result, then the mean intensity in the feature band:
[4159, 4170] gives -0.5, 12.7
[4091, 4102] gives 0.5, 11.6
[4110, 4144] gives -2.2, 13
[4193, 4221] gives -1.3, 12.7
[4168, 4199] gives -0.6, 12.4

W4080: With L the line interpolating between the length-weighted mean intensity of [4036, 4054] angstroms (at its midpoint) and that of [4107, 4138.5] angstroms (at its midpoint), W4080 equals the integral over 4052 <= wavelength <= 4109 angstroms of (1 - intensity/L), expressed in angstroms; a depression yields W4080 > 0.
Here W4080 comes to 2.63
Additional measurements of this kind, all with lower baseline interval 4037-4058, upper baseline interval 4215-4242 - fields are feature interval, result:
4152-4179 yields -1.1 angstroms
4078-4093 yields -0.5 angstroms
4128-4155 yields -2.6 angstroms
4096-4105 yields 1.4 angstroms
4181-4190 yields 0.2 angstroms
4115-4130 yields -1.2 angstroms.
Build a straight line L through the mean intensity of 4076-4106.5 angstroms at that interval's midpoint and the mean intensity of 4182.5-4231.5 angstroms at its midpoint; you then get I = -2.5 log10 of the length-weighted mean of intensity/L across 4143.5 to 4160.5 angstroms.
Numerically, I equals -0.12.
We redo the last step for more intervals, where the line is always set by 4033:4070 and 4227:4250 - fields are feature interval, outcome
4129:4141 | -0.033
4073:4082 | 0.028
